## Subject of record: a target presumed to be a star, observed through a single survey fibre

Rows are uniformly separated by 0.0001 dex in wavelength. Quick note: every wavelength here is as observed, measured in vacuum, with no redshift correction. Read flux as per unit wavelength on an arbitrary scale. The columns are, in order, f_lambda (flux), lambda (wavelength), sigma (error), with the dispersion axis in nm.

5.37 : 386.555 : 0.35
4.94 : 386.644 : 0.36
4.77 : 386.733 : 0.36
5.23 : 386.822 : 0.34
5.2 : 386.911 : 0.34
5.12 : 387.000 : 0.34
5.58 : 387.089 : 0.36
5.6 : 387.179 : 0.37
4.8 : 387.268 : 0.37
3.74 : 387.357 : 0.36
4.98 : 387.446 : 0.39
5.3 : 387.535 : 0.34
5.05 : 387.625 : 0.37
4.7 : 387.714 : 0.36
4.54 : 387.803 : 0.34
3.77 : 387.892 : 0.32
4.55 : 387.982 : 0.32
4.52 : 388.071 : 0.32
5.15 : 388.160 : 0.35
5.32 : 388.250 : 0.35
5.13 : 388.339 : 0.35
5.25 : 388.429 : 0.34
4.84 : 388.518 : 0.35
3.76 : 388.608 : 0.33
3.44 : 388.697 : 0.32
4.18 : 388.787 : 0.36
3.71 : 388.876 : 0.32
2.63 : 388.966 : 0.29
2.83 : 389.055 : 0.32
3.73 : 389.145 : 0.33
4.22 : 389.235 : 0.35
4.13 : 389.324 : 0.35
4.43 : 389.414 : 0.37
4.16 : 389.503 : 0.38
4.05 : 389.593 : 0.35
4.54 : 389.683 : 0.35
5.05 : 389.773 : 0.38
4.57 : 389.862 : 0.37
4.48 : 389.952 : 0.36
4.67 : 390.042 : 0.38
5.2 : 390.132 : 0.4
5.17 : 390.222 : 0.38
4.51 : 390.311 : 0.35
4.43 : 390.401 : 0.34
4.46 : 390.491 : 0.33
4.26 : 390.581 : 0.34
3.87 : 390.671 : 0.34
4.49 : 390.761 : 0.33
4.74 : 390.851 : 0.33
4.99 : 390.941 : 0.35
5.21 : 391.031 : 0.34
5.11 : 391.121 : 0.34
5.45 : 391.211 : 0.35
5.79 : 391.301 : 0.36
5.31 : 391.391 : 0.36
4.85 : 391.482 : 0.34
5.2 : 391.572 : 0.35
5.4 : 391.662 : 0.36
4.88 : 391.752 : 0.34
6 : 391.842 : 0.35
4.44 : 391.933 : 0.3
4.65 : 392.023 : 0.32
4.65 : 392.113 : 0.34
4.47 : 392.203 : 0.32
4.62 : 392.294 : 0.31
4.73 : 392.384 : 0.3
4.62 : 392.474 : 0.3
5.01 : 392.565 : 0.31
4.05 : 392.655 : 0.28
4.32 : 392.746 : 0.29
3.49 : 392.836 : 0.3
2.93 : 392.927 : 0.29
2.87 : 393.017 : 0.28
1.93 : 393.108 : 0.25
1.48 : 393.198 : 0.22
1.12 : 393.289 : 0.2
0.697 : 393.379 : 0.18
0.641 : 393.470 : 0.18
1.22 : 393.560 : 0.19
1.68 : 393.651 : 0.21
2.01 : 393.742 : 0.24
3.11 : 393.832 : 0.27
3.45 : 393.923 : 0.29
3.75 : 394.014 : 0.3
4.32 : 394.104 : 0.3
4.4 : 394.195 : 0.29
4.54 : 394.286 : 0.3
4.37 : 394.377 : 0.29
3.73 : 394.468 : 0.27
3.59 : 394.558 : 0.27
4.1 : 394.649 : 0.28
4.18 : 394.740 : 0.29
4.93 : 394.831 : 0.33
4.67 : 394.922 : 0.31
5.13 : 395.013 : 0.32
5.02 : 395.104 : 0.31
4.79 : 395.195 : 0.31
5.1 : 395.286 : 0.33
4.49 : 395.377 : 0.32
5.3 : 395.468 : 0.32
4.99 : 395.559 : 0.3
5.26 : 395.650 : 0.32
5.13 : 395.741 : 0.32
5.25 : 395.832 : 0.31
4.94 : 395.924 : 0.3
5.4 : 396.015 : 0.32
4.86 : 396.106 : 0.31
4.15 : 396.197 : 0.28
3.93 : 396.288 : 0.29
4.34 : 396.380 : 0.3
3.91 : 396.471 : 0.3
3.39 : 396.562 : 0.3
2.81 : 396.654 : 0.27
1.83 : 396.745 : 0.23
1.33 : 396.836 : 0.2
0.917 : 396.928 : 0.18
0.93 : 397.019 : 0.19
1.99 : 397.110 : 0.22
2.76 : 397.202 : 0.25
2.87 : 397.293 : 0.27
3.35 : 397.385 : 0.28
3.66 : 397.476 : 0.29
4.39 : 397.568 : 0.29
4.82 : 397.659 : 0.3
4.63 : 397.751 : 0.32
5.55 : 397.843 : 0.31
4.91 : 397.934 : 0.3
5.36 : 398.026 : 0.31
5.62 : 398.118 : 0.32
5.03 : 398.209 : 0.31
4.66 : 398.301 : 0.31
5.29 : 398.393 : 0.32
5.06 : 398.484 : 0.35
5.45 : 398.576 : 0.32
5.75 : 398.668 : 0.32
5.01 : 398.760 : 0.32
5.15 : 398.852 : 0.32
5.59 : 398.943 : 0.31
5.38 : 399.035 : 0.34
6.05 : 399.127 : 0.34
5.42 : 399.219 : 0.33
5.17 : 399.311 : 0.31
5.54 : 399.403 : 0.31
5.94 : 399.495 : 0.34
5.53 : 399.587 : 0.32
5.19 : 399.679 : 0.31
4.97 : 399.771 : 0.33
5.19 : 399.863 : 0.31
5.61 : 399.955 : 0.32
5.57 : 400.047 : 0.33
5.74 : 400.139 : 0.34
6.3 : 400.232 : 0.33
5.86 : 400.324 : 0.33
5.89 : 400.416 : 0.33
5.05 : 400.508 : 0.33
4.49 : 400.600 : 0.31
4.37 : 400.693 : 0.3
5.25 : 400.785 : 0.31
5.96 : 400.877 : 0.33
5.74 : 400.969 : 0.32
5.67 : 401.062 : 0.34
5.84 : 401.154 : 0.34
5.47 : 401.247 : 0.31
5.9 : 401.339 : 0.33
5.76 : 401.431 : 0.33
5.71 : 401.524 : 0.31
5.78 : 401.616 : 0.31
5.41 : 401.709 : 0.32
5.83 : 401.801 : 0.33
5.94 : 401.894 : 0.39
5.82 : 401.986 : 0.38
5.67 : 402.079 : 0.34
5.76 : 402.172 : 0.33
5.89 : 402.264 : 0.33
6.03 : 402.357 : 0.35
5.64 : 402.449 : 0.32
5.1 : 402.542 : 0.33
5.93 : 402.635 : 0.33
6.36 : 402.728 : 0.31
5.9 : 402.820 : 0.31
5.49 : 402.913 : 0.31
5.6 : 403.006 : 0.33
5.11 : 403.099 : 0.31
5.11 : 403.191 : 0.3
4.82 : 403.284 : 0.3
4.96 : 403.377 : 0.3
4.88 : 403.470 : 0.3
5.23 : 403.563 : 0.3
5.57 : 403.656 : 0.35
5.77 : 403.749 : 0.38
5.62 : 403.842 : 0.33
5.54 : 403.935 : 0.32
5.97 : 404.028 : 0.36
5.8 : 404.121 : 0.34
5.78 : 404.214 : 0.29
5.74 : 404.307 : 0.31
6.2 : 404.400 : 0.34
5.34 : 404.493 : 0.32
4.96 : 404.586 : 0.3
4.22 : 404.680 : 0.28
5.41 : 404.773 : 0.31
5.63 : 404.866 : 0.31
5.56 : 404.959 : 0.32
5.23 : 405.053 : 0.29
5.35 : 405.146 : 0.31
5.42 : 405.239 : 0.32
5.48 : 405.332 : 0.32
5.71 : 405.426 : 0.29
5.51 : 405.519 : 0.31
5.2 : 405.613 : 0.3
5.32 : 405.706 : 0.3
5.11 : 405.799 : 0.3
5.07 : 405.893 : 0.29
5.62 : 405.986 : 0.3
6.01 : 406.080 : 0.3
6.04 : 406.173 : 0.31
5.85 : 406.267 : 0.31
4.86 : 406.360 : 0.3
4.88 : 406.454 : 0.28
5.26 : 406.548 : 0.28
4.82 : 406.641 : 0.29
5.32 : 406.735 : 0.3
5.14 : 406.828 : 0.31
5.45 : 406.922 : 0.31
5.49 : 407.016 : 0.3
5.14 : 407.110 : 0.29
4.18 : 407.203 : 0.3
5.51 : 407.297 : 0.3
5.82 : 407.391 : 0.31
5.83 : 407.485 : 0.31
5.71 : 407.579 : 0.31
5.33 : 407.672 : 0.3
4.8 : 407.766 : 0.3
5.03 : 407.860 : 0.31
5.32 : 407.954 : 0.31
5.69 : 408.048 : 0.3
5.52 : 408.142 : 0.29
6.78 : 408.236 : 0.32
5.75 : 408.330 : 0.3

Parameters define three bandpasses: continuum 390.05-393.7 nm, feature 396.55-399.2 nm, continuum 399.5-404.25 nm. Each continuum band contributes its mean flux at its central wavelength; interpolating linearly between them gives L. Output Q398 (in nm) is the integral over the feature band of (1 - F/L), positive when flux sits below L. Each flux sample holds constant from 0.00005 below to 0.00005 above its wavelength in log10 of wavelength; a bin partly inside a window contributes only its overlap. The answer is 0.452 nm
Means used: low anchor 4.07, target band 4.15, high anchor 5.56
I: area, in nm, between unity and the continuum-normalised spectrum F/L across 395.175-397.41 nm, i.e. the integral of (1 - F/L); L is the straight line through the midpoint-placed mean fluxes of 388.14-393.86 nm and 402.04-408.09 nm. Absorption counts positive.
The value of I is 0.40 nm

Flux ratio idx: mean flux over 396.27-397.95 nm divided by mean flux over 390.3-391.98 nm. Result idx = 0.66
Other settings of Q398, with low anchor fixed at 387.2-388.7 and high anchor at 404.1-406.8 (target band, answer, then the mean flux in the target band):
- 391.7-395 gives 0.86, 3.62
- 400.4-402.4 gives -0.14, 5.6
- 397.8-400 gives -0.09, 5.35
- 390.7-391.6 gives -0.05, 5.09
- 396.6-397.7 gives 0.53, 2.64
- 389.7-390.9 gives 0.04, 4.61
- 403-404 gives 0.01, 5.29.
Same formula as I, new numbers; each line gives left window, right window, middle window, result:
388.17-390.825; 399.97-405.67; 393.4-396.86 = 0.65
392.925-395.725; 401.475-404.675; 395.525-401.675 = -0.29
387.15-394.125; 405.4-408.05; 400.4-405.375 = -0.45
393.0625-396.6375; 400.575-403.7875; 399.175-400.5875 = -0.14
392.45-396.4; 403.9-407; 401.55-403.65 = -0.23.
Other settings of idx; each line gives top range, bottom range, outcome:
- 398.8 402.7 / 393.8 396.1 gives 1.22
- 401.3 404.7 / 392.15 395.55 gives 1.52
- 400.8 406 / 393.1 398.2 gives 1.49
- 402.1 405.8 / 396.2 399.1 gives 1.35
